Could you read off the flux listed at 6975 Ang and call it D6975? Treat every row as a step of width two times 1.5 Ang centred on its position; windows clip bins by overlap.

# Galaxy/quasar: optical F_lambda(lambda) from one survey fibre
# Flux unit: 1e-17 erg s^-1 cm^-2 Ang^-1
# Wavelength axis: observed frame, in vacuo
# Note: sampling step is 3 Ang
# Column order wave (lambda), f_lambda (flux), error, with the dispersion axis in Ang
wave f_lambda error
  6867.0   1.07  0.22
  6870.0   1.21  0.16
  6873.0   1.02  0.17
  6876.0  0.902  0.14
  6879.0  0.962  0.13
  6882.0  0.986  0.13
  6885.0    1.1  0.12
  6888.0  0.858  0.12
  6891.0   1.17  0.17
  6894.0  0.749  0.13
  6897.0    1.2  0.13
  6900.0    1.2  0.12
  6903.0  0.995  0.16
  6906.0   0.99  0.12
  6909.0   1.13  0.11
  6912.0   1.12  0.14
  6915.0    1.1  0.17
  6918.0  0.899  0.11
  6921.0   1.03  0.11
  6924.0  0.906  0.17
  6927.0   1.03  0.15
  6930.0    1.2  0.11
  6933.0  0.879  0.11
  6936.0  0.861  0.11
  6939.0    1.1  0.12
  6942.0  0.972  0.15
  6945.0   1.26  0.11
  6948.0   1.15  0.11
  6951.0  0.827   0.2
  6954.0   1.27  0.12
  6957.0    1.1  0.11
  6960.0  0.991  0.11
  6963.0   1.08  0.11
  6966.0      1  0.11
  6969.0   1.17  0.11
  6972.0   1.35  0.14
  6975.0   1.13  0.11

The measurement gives 1.13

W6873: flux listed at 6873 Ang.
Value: 1.02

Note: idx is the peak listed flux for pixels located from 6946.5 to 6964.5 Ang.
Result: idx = 1.27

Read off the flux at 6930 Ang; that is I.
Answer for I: 1.2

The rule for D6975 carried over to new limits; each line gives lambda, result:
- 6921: 1.03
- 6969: 1.17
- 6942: 0.972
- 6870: 1.21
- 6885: 1.1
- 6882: 0.986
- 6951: 0.827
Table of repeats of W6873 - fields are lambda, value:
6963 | 1.08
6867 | 1.07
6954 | 1.27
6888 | 0.858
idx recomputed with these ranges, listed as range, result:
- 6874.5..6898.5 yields 1.2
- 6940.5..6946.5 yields 1.26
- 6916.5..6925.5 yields 1.03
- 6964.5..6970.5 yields 1.17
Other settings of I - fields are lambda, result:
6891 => 1.17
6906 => 0.99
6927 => 1.03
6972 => 1.35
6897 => 1.2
